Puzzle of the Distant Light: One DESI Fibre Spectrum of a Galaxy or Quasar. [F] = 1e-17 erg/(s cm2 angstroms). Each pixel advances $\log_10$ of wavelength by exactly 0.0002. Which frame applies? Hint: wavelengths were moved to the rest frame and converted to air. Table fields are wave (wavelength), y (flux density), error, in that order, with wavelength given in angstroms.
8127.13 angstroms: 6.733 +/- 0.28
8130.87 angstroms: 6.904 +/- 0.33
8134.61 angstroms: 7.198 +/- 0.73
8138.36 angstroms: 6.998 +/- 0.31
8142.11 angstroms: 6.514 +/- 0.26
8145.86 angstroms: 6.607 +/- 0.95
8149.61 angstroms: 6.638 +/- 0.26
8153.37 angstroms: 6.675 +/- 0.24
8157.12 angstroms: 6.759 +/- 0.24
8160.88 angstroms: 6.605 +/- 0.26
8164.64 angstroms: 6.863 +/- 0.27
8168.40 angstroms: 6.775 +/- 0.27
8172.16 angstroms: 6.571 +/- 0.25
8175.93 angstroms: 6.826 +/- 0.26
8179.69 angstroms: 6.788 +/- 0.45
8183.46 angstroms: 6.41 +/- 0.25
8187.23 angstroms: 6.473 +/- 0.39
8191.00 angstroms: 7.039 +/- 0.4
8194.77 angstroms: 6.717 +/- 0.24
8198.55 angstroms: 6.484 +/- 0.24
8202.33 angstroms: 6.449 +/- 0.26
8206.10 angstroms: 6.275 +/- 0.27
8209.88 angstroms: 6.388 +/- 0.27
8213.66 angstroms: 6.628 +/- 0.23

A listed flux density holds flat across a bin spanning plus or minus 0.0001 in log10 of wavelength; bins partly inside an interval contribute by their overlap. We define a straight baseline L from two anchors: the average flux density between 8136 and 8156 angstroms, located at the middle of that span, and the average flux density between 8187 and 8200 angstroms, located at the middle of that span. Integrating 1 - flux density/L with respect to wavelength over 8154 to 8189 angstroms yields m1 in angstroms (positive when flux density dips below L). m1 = 0.2 angstroms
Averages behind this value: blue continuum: 6.7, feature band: 6.68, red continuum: 6.71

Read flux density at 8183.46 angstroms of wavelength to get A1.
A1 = 6.41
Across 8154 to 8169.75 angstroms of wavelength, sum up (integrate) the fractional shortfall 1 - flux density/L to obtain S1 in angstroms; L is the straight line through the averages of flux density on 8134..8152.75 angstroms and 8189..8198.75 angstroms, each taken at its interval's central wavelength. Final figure 0.1 angstroms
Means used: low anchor 6.75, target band 6.74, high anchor 6.79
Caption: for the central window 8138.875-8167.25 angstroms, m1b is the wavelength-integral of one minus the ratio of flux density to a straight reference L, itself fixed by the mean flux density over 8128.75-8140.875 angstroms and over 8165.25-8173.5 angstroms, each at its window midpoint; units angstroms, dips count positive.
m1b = 0.7 angstroms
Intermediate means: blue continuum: 7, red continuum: 6.71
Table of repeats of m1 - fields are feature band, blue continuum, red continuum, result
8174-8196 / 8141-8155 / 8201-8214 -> -0.7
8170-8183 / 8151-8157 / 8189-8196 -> 0.2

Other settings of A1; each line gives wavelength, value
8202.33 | 6.449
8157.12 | 6.759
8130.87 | 6.904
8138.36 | 6.998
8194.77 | 6.717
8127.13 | 6.733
